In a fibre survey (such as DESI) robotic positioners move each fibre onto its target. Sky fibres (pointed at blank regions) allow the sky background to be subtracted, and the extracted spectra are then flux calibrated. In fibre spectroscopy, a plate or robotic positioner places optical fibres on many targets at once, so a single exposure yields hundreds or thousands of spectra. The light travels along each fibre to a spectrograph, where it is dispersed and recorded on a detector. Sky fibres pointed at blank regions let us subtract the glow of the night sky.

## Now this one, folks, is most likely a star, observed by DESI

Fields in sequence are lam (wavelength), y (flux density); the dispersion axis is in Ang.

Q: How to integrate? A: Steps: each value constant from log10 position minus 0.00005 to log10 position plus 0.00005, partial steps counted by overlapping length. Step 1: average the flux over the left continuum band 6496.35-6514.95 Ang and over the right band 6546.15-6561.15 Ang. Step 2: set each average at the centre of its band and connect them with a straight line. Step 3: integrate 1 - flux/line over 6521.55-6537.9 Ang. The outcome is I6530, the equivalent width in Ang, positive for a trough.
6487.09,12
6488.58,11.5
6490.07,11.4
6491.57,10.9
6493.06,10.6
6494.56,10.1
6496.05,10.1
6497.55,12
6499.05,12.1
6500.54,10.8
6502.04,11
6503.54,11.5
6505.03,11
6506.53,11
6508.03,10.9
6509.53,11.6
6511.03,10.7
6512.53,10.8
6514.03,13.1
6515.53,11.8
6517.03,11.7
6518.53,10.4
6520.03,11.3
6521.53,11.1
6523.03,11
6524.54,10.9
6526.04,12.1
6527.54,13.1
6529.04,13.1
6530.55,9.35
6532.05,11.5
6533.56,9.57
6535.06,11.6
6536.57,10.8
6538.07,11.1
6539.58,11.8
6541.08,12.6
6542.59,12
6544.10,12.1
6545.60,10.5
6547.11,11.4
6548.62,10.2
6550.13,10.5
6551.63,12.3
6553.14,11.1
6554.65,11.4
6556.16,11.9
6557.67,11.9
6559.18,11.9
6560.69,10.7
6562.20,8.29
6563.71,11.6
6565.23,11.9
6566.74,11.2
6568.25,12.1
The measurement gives 0.1 Ang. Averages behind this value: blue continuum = 11.3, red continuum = 11.3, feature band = 11.3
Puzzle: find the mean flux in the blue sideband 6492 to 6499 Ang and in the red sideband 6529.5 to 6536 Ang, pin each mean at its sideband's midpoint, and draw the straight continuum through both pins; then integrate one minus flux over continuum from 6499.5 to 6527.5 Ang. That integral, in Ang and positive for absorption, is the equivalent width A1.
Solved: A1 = -1.5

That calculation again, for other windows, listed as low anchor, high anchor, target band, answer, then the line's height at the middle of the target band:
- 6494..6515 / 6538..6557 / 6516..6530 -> -0.35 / 11.3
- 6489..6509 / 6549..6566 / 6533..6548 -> -0.27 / 11.2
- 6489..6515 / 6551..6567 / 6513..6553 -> -0.66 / 11.2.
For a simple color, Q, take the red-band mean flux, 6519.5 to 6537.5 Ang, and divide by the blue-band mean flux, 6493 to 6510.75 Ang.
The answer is 1.02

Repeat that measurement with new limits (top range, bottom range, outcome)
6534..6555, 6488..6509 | 1.03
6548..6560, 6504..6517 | 1.00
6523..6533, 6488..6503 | 1.05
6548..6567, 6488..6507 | 1.01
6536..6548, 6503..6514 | 1.03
